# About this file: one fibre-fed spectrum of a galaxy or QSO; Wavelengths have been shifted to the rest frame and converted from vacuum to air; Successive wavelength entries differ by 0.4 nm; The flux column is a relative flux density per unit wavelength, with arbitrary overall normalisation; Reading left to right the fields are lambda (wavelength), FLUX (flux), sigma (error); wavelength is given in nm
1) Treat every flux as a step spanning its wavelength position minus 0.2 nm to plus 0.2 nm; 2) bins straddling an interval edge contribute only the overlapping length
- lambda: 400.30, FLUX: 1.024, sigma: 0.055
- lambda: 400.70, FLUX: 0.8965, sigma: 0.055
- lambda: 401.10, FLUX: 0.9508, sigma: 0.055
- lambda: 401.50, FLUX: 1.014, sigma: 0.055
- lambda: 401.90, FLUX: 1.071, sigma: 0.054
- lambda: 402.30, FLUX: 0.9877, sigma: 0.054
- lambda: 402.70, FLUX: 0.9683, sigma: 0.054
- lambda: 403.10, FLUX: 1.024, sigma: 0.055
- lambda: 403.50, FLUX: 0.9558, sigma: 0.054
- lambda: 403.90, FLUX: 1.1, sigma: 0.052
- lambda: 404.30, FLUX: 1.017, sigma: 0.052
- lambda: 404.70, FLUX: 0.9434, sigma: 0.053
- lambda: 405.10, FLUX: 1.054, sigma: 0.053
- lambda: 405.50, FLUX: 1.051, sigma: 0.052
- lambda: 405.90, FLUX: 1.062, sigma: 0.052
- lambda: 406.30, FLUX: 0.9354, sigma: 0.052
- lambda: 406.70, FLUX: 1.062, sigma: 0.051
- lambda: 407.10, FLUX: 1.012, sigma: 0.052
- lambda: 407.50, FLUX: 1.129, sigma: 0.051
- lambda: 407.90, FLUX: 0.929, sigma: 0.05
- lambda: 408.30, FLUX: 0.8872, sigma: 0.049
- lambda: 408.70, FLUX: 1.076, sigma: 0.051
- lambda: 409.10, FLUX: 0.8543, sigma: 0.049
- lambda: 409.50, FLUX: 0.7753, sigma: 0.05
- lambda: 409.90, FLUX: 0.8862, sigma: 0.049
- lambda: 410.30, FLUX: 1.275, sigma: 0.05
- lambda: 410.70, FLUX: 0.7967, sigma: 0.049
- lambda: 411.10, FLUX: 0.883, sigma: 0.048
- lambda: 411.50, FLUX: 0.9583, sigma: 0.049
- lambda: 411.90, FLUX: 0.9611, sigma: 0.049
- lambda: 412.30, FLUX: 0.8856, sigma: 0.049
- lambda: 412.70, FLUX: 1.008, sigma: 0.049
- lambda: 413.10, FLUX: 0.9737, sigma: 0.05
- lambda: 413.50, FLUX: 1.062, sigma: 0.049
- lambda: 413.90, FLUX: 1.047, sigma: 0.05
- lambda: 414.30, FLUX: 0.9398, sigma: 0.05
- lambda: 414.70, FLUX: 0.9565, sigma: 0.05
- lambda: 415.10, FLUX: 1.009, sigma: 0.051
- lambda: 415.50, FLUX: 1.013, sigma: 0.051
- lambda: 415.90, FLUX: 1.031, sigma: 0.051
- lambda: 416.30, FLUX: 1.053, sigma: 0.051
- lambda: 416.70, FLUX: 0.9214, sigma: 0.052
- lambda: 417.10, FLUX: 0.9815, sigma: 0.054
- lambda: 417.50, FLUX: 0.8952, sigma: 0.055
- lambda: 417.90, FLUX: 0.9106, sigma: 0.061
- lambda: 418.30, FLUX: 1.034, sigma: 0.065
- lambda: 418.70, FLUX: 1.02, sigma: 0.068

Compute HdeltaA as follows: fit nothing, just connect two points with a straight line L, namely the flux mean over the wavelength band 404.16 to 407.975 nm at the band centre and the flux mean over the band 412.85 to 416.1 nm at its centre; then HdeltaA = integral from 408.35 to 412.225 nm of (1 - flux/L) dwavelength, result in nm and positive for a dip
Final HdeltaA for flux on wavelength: 0.29 nm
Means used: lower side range 1.02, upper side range 1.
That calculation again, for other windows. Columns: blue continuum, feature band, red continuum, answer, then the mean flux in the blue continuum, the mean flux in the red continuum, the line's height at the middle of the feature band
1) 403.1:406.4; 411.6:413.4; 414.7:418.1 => 0.05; 1.02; 0.976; 0.99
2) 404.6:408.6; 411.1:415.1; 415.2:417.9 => 0.06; 1.01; 0.978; 0.989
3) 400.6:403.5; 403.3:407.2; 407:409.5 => -0.18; 0.988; 0.964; 0.976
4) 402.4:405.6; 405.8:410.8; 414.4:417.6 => 0.12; 1.01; 0.984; 1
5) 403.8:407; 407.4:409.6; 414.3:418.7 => 0.16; 1.03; 0.98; 1.01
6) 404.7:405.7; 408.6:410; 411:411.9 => 0.12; 1.03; 0.934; 0.967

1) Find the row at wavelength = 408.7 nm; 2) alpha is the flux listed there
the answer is 1.076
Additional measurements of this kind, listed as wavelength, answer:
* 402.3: 0.9877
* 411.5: 0.9583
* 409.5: 0.7753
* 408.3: 0.8872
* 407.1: 1.012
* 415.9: 1.031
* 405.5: 1.051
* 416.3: 1.053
